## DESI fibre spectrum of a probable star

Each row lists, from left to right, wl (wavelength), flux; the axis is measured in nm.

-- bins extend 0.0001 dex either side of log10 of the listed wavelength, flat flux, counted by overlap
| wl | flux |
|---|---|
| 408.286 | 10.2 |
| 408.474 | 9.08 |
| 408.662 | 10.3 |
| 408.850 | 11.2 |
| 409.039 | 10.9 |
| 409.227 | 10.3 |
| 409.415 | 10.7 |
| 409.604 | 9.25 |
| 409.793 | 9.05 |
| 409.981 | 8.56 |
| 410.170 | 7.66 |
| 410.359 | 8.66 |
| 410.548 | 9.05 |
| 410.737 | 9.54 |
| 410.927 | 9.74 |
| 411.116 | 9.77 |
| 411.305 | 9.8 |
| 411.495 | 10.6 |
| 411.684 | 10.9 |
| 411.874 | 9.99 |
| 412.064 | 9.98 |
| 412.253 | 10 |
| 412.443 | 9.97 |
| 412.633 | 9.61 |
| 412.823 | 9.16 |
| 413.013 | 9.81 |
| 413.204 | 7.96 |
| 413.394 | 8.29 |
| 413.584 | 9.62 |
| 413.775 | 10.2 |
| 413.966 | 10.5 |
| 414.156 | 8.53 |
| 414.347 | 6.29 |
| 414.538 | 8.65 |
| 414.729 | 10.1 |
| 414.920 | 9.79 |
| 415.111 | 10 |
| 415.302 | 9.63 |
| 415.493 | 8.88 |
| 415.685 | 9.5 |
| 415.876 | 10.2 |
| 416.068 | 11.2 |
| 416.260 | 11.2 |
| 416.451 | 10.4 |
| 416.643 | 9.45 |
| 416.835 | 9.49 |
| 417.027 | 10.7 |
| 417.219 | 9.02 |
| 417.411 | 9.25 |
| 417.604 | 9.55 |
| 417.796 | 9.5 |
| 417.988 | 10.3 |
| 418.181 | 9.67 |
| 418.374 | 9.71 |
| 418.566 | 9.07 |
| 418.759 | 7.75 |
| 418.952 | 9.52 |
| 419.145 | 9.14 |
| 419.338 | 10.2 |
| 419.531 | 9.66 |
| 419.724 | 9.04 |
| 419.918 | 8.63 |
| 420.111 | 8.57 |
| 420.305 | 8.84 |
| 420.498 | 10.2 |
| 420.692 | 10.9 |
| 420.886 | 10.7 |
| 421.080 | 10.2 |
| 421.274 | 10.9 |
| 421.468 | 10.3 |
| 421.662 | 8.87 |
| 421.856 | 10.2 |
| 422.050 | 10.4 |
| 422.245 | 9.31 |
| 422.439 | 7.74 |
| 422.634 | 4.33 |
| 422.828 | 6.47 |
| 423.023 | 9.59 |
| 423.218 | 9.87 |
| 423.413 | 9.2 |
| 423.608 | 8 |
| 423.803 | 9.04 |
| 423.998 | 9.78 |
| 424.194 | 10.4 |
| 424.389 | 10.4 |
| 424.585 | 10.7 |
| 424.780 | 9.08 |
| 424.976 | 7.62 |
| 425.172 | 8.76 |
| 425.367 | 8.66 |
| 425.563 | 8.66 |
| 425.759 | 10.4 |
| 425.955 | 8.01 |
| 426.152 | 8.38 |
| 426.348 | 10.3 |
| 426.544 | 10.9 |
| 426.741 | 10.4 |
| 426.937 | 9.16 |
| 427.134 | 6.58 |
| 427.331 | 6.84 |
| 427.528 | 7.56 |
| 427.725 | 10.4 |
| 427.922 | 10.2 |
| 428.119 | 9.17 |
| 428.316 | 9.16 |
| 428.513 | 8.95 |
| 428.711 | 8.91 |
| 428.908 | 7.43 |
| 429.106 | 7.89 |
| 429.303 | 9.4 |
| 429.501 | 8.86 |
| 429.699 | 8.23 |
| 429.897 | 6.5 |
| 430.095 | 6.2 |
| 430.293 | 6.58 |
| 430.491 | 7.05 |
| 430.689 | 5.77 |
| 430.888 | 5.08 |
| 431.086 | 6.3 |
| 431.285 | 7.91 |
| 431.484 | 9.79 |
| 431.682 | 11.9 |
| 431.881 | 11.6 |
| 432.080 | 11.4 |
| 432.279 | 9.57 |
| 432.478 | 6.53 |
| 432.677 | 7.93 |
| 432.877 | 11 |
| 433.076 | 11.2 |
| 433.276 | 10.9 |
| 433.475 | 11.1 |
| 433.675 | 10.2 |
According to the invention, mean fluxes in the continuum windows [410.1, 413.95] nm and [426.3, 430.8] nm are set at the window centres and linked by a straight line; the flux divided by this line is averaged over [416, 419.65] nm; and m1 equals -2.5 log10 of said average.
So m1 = -0.07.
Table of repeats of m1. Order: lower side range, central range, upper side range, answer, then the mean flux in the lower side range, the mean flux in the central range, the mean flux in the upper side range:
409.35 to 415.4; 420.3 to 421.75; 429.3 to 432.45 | -0.156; 9.41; 10.2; 8.19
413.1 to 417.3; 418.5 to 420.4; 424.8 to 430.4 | 0.020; 9.53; 9.04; 8.58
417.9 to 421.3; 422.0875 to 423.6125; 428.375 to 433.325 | 0.138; 9.58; 8.16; 8.5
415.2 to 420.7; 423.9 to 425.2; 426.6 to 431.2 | -0.114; 9.61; 9.57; 7.96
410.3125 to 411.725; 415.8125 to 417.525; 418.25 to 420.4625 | -0.084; 9.75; 10.1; 9.14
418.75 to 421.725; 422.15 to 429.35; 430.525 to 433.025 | 0.043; 9.65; 8.85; 8.74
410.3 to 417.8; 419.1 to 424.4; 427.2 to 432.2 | -0.036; 9.62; 9.3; 8.36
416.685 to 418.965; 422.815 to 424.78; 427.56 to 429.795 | -0.034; 9.46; 9.45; 8.92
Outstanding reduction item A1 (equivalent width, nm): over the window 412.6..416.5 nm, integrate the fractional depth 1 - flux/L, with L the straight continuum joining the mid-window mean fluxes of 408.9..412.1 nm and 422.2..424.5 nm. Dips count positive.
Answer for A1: -0.05 nm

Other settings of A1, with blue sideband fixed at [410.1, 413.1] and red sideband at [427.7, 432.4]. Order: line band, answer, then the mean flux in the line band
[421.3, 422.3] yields -0.10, 9.92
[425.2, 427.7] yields -0.05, 8.86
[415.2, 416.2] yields -0.06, 9.93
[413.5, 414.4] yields 0.03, 9.14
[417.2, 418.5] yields -0.05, 9.59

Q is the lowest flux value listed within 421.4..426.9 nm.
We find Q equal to 4.33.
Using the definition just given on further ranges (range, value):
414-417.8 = 6.29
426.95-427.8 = 6.58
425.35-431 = 5.08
